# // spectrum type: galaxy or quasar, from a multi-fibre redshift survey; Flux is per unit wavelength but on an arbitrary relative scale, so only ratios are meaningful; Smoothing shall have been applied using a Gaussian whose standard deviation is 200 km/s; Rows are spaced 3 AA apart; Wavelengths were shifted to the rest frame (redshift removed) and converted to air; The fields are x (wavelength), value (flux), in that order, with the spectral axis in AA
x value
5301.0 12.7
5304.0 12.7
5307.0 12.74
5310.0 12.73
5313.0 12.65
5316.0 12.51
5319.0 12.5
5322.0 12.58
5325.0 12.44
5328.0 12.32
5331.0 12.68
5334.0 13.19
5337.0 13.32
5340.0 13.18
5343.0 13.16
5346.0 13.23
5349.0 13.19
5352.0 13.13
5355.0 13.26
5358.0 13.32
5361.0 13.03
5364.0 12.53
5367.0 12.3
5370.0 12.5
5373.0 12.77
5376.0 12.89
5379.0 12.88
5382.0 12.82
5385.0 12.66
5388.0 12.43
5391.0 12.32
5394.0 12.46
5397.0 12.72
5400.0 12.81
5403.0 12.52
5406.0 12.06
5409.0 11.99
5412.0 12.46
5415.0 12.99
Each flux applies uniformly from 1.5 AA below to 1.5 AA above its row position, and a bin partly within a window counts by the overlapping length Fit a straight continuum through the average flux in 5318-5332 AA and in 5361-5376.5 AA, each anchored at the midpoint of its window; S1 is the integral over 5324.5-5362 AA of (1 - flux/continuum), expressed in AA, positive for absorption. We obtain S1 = -1.50 AA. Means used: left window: 12.5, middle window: 13.1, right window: 12.6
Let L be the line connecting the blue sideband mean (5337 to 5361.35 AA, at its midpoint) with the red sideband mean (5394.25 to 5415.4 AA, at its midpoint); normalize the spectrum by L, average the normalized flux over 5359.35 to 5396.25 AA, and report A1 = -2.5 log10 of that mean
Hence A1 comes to 0.02 mag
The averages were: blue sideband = 13.2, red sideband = 12.5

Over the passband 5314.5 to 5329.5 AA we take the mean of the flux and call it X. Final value 12.5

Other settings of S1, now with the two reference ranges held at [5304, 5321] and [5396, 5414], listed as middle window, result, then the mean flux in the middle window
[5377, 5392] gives -0.20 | 12.6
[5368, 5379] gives -0.20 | 12.7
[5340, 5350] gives -0.50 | 13.2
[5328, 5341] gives -0.43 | 13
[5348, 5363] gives -0.75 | 13.2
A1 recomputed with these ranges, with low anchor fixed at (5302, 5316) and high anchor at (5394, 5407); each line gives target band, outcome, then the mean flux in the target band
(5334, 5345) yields -0.049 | 13.2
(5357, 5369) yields -0.014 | 12.8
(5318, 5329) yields 0.017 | 12.5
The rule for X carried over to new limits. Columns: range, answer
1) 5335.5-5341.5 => 13.2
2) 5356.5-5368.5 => 12.8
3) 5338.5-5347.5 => 13.2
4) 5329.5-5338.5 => 13.1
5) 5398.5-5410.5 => 12.3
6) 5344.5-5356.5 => 13.2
